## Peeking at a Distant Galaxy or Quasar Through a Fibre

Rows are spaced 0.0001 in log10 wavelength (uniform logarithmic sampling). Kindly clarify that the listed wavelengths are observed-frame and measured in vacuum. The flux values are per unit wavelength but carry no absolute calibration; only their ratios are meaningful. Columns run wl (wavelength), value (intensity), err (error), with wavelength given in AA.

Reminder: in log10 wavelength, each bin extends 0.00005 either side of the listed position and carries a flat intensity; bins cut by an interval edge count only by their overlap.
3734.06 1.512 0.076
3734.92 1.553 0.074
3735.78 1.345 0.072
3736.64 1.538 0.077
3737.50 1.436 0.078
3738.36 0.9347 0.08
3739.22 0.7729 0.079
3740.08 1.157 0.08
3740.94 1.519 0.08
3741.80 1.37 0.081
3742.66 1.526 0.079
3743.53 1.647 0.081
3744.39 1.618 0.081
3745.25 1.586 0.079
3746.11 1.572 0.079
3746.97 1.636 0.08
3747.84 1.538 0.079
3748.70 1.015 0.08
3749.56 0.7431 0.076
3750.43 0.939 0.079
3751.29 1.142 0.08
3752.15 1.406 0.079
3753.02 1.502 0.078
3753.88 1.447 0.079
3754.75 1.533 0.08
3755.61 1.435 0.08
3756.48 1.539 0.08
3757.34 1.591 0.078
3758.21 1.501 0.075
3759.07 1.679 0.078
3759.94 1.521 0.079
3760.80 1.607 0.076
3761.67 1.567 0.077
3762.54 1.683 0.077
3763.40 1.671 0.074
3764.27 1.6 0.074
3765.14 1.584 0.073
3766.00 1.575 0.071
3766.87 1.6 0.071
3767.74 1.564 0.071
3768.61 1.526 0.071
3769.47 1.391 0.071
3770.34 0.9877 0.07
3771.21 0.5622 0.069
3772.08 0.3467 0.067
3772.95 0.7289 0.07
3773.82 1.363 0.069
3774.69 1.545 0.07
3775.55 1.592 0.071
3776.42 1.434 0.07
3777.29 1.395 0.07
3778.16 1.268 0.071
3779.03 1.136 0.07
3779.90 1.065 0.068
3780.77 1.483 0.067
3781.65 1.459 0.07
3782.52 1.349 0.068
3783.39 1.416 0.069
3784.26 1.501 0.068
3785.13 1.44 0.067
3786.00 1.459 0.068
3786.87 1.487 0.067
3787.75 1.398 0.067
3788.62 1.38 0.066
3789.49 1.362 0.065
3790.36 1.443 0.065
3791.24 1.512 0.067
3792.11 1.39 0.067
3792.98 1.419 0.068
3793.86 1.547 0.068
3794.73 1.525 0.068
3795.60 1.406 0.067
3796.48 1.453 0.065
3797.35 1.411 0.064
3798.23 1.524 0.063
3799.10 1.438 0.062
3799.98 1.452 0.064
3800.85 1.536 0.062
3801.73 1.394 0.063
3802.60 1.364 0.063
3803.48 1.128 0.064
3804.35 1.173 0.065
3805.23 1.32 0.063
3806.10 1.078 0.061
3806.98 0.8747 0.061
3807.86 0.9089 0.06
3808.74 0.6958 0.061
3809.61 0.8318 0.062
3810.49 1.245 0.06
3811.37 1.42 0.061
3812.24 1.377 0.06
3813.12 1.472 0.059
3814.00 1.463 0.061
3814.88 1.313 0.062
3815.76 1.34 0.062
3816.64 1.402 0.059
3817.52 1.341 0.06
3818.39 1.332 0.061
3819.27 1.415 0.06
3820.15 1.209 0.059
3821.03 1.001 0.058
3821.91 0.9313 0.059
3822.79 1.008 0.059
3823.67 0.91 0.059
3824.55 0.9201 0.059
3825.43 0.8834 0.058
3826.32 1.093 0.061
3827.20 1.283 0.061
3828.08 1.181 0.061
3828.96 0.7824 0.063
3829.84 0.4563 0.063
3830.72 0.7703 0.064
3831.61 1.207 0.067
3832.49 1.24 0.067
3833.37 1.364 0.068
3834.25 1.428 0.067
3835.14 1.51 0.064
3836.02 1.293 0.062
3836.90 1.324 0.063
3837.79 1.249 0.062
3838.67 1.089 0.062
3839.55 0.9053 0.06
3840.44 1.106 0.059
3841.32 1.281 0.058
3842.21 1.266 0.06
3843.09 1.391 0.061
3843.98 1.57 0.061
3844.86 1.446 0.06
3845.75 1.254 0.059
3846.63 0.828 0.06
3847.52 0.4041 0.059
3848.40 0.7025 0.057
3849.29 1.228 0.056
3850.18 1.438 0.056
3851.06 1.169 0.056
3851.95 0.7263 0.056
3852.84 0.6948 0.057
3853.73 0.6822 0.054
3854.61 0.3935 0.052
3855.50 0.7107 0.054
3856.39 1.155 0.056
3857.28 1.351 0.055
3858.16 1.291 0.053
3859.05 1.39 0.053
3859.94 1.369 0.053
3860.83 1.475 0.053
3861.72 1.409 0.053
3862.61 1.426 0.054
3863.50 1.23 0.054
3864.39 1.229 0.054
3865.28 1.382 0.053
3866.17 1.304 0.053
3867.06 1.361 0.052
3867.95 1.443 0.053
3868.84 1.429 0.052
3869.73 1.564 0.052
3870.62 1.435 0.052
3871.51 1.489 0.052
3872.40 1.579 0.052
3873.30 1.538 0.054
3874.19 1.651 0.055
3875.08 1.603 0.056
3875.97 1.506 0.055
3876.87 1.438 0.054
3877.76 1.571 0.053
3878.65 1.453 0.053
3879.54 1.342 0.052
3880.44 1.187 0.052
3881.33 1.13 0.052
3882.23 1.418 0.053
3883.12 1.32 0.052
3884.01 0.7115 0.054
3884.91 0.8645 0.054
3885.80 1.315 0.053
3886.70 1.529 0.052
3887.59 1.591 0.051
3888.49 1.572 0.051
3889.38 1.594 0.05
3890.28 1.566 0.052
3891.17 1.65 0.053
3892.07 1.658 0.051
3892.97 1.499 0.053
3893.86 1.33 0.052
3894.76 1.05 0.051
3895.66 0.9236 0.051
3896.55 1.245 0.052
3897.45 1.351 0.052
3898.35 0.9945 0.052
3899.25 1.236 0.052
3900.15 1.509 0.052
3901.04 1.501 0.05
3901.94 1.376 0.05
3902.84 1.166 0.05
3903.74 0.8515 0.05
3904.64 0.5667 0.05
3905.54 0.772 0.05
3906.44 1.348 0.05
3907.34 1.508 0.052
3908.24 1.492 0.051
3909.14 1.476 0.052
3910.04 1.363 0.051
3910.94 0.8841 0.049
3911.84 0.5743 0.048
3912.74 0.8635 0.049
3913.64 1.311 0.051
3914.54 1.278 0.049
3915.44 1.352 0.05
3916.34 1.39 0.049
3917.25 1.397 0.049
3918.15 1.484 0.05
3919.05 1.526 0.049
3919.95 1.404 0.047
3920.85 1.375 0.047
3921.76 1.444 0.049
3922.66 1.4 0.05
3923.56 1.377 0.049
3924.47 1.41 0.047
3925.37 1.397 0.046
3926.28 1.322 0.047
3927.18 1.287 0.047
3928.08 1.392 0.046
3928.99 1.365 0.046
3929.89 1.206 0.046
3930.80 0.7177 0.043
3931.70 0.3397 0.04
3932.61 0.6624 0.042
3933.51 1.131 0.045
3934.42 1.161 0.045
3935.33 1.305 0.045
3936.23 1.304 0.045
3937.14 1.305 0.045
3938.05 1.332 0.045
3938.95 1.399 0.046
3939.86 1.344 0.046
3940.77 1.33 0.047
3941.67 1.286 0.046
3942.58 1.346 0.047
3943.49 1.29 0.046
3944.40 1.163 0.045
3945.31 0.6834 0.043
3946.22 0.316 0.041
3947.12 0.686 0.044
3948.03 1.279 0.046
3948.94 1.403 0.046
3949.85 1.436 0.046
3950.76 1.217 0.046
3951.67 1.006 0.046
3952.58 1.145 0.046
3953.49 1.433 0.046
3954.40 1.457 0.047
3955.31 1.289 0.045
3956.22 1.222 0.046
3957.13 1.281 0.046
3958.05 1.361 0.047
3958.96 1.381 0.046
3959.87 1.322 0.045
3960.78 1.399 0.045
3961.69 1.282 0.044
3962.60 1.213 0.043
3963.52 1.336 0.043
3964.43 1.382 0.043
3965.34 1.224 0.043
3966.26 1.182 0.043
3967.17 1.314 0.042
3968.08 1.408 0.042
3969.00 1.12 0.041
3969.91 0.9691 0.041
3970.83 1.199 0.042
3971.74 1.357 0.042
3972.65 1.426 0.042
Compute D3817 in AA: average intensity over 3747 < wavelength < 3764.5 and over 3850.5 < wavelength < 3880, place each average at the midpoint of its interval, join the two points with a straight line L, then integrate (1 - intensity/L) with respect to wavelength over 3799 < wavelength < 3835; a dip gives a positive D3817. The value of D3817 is 5.0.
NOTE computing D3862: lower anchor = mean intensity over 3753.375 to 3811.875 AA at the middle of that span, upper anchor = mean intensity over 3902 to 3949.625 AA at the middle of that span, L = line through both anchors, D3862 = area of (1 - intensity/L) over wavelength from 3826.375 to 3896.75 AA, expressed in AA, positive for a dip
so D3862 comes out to 0.7 AA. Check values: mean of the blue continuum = 1.36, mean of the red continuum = 1.19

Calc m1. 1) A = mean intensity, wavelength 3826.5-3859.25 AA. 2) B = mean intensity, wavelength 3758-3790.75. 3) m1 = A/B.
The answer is 0.79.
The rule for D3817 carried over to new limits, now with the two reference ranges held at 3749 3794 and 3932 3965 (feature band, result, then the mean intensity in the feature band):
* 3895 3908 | 0.90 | 1.17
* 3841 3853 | 1.85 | 1.11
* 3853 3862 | 1.35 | 1.1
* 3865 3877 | -1.83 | 1.48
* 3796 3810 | 1.29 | 1.23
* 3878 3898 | -0.97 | 1.33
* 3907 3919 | -0.18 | 1.27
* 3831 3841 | 0.60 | 1.24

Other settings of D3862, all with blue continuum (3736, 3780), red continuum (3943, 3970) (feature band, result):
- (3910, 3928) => -0.77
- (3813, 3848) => 3.93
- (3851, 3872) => 1.14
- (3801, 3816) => 1.39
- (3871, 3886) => -1.04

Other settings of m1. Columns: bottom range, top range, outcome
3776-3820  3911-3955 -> 0.90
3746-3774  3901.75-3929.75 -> 0.93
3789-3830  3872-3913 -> 1.05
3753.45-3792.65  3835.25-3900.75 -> 0.91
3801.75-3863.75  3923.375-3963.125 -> 1.05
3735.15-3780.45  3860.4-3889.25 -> 1.02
